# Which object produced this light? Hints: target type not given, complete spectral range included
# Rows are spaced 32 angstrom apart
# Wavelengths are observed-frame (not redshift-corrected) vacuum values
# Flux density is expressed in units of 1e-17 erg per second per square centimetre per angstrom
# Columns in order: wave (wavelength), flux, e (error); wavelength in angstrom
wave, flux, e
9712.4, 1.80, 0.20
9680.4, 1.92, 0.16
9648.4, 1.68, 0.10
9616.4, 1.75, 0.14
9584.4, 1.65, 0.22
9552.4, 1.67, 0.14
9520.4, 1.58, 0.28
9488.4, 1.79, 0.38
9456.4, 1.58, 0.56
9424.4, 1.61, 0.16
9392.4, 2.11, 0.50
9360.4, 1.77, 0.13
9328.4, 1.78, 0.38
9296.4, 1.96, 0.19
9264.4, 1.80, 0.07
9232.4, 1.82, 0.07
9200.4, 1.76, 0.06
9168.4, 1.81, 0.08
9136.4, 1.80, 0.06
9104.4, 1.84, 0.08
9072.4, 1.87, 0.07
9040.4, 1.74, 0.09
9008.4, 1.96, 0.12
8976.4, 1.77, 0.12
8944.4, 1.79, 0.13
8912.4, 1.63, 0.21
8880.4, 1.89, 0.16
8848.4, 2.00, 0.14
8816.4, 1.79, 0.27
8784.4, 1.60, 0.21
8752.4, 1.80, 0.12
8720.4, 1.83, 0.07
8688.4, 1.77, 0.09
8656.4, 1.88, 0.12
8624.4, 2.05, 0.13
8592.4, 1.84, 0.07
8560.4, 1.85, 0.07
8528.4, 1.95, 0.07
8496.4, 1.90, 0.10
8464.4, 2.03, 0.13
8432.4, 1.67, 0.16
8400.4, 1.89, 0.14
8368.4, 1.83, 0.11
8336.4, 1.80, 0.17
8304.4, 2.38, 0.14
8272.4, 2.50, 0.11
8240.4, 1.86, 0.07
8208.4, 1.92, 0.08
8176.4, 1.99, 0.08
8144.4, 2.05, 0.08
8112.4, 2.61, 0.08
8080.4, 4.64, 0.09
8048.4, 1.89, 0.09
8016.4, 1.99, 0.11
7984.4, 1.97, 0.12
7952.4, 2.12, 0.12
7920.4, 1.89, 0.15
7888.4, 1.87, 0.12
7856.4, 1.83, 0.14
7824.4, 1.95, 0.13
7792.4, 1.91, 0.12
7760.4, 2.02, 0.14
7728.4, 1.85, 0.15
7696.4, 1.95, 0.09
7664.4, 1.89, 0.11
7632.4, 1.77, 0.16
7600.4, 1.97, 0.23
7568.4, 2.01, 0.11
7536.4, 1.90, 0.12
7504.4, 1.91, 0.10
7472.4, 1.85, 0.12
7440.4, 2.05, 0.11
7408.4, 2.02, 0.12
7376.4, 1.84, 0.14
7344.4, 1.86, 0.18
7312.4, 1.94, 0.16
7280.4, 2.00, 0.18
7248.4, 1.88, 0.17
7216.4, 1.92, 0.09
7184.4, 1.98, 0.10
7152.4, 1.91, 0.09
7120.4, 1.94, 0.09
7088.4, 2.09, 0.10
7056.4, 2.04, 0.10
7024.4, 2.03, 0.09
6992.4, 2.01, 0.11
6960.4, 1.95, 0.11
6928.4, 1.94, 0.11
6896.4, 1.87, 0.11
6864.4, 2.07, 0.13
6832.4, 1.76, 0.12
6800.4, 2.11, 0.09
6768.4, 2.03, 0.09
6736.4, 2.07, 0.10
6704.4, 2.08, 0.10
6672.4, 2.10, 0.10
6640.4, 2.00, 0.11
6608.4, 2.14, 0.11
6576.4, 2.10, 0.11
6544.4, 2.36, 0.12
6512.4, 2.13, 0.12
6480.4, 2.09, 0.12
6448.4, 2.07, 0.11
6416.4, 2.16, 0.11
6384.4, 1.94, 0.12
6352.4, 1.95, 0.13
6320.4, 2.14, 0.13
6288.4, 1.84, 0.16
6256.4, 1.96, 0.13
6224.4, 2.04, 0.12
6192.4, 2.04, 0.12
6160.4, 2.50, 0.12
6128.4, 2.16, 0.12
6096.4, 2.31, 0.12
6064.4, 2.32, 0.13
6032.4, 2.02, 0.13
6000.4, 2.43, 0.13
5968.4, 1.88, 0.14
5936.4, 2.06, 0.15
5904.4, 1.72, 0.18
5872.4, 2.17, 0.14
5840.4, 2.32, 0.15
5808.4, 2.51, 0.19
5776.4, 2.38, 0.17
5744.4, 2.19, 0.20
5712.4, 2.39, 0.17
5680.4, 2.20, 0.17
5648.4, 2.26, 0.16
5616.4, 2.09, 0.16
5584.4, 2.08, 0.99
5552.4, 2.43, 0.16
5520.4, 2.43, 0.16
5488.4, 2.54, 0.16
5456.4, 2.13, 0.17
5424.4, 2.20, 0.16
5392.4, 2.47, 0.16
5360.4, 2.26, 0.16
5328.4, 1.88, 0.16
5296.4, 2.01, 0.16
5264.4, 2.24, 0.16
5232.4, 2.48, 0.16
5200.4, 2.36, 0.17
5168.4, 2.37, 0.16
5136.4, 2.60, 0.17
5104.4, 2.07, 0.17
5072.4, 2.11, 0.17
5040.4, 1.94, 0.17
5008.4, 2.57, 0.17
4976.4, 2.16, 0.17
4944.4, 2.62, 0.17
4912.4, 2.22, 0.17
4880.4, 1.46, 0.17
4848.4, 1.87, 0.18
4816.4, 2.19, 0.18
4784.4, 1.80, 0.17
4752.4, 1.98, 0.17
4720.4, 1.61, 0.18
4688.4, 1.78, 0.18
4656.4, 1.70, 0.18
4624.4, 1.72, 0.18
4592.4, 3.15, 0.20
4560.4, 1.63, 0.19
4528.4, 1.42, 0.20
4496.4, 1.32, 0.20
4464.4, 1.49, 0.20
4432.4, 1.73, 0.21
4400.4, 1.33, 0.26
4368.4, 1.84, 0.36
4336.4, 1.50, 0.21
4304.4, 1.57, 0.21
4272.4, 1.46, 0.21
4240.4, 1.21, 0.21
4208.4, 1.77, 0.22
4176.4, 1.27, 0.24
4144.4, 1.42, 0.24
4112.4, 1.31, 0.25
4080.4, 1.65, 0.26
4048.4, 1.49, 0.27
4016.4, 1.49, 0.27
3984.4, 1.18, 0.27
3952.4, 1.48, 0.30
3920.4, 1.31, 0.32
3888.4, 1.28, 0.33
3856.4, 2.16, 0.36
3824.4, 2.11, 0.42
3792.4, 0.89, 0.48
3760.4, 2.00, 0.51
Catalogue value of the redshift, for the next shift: 0.232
